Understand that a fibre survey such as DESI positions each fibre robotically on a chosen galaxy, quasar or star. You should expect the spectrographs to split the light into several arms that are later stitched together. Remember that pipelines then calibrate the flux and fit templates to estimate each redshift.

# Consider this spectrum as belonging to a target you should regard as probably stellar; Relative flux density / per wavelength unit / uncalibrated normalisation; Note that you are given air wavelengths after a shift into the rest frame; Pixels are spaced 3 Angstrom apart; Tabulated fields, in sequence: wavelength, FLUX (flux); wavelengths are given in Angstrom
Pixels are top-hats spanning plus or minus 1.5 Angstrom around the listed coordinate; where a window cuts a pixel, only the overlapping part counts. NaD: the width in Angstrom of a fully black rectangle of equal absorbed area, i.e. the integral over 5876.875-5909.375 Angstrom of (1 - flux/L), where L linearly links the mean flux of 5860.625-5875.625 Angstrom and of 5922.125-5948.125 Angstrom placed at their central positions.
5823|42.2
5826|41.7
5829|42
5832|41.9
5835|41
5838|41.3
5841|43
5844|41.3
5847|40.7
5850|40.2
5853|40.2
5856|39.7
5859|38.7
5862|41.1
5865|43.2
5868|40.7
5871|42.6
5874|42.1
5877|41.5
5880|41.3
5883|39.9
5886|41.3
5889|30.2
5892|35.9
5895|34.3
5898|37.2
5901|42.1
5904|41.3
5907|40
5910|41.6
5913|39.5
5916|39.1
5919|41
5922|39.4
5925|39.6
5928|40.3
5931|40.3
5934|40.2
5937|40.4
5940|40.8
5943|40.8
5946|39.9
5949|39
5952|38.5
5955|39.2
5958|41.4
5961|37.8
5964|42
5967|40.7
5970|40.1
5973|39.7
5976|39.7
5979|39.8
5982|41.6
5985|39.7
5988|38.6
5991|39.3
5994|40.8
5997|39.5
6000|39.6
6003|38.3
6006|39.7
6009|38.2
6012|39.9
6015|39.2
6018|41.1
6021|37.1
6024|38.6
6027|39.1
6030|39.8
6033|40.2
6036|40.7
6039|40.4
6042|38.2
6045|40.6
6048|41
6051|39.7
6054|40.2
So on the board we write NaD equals 2.1 Angstrom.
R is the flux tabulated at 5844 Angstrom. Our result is 41.3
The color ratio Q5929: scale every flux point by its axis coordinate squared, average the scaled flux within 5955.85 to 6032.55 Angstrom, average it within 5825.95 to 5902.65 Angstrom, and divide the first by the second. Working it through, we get 1.03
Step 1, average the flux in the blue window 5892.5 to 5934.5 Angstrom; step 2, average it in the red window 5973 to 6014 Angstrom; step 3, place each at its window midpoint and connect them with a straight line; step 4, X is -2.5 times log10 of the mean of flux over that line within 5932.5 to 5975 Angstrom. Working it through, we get -0.01 mag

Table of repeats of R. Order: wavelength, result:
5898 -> 37.2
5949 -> 39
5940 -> 40.8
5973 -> 39.7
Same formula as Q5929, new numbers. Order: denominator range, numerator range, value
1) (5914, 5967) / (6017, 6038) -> 1.02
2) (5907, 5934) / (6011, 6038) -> 1.02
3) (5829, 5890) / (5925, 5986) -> 1.02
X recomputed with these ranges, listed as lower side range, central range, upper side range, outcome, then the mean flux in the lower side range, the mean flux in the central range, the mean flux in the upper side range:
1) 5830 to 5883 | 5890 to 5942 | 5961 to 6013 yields 0.03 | 41.2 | 39.5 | 39.8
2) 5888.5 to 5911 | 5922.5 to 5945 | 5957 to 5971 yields -0.03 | 38.1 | 40.3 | 40.4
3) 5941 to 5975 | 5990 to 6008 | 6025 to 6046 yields 0.01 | 39.9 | 39.5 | 39.8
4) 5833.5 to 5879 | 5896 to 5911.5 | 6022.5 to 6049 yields 0.01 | 41.2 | 40.2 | 39.8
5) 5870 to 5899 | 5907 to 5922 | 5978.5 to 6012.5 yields -0.04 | 38.6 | 40.2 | 39.6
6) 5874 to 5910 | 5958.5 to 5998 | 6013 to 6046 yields -0.02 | 38.9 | 40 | 39.5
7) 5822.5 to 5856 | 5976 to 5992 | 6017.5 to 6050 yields 0.01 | 41.3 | 39.8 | 39.7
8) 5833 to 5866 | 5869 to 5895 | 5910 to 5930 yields 0.04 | 40.9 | 39.1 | 40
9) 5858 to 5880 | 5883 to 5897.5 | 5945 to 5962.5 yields 0.14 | 41.5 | 36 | 39.3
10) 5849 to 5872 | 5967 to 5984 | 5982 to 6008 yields -0.01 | 40.8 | 40.2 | 39.5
